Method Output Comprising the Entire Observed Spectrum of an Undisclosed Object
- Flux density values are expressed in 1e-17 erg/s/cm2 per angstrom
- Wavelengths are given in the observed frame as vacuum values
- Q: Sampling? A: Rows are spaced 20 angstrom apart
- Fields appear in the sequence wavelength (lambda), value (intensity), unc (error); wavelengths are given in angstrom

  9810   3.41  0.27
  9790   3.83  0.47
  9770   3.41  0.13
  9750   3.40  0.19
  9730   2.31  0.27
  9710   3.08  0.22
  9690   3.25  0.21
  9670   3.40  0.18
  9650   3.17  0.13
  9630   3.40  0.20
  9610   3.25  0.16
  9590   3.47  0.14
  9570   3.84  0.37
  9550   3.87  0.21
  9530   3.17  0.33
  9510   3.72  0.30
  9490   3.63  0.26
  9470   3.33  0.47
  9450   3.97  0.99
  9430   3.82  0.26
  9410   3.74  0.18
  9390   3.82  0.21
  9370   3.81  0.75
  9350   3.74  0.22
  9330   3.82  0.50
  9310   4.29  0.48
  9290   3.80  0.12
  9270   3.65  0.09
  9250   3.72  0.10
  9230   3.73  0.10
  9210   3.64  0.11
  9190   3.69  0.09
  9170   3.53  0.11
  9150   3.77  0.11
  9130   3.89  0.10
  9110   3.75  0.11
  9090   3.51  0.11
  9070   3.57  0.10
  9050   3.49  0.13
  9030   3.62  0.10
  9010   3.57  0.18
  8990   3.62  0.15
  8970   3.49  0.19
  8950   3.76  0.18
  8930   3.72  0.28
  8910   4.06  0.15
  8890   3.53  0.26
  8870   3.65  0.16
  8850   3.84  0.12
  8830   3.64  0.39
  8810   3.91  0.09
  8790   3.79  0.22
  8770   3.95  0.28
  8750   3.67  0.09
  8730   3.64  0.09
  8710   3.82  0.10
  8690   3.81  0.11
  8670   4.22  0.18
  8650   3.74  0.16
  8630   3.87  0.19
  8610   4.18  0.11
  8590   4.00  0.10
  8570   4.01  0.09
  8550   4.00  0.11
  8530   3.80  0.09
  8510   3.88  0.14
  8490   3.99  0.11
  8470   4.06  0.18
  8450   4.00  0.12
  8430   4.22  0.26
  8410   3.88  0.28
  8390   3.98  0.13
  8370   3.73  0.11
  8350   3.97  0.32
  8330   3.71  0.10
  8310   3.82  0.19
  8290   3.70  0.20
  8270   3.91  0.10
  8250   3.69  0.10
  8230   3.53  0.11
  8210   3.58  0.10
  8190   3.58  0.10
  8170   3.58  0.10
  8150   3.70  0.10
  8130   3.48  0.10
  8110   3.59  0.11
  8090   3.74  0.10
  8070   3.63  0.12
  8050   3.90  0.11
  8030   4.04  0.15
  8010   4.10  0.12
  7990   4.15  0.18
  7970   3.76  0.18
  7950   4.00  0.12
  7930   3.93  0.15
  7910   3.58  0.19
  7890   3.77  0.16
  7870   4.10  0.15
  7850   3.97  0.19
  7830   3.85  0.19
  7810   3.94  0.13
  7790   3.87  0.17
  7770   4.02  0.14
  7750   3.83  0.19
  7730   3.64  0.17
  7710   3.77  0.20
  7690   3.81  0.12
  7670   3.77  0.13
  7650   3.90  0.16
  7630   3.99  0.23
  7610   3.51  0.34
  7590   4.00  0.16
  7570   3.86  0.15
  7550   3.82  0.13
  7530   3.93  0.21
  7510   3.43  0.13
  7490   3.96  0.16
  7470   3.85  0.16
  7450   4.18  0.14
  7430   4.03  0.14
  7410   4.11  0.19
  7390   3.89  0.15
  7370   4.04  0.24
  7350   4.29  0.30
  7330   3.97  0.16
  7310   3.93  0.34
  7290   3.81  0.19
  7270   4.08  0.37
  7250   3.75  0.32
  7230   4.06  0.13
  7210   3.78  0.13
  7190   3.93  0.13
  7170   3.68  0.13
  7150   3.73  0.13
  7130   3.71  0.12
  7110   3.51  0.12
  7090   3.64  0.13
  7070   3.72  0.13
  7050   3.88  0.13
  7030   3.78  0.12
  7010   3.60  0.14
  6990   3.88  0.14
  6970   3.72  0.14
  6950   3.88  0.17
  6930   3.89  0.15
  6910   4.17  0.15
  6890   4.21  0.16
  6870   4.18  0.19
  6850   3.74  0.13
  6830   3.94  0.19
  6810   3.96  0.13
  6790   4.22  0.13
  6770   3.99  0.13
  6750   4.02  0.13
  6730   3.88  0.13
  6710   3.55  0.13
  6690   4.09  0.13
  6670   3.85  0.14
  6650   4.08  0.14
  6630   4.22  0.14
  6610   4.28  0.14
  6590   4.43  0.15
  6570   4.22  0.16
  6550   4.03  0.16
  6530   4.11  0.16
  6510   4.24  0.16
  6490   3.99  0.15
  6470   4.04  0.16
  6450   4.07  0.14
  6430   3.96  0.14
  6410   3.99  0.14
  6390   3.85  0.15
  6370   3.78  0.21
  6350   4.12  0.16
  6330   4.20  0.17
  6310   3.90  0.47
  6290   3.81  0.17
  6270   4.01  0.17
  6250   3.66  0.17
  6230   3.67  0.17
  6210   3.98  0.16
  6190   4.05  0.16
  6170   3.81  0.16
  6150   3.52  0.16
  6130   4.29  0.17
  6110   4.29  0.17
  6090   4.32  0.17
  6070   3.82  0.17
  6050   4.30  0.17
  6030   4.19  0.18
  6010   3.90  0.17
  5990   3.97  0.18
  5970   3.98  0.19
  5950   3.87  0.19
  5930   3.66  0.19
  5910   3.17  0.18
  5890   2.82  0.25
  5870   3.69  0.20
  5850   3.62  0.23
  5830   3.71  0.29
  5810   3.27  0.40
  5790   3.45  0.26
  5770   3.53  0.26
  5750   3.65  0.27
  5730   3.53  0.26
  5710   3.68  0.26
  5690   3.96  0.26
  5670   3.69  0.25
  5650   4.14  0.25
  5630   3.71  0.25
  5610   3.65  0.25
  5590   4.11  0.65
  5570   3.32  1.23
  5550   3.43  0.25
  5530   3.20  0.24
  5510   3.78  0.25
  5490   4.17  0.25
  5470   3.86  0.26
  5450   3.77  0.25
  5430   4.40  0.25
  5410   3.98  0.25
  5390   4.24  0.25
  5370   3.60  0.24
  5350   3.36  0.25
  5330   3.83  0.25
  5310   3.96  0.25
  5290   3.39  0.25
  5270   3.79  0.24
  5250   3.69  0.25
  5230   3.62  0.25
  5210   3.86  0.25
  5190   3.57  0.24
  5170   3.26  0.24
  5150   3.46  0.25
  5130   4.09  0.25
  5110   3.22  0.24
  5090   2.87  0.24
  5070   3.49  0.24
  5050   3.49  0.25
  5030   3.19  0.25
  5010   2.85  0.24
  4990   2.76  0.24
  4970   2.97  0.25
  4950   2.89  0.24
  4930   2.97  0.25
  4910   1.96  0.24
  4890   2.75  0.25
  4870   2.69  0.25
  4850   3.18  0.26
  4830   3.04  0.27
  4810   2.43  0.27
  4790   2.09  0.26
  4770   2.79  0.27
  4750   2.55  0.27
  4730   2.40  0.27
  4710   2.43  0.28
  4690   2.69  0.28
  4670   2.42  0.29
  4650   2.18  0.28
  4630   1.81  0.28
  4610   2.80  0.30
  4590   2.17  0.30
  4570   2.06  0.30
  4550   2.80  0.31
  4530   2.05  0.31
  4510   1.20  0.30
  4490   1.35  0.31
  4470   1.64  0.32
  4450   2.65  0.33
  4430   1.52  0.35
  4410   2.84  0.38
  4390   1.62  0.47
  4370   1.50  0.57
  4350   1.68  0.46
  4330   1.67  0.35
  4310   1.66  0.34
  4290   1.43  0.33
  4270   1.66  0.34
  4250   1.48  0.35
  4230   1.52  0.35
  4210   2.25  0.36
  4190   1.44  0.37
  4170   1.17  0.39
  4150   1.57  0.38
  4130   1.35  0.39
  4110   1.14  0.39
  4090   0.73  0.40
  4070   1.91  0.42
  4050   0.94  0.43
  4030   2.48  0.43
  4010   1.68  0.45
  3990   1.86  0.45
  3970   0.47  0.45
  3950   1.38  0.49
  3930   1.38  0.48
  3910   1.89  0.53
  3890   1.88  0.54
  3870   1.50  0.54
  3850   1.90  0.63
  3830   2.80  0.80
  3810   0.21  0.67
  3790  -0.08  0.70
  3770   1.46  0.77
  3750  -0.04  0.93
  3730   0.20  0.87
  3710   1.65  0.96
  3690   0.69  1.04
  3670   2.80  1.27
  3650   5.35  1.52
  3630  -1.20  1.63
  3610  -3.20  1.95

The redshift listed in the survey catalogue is 0.139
